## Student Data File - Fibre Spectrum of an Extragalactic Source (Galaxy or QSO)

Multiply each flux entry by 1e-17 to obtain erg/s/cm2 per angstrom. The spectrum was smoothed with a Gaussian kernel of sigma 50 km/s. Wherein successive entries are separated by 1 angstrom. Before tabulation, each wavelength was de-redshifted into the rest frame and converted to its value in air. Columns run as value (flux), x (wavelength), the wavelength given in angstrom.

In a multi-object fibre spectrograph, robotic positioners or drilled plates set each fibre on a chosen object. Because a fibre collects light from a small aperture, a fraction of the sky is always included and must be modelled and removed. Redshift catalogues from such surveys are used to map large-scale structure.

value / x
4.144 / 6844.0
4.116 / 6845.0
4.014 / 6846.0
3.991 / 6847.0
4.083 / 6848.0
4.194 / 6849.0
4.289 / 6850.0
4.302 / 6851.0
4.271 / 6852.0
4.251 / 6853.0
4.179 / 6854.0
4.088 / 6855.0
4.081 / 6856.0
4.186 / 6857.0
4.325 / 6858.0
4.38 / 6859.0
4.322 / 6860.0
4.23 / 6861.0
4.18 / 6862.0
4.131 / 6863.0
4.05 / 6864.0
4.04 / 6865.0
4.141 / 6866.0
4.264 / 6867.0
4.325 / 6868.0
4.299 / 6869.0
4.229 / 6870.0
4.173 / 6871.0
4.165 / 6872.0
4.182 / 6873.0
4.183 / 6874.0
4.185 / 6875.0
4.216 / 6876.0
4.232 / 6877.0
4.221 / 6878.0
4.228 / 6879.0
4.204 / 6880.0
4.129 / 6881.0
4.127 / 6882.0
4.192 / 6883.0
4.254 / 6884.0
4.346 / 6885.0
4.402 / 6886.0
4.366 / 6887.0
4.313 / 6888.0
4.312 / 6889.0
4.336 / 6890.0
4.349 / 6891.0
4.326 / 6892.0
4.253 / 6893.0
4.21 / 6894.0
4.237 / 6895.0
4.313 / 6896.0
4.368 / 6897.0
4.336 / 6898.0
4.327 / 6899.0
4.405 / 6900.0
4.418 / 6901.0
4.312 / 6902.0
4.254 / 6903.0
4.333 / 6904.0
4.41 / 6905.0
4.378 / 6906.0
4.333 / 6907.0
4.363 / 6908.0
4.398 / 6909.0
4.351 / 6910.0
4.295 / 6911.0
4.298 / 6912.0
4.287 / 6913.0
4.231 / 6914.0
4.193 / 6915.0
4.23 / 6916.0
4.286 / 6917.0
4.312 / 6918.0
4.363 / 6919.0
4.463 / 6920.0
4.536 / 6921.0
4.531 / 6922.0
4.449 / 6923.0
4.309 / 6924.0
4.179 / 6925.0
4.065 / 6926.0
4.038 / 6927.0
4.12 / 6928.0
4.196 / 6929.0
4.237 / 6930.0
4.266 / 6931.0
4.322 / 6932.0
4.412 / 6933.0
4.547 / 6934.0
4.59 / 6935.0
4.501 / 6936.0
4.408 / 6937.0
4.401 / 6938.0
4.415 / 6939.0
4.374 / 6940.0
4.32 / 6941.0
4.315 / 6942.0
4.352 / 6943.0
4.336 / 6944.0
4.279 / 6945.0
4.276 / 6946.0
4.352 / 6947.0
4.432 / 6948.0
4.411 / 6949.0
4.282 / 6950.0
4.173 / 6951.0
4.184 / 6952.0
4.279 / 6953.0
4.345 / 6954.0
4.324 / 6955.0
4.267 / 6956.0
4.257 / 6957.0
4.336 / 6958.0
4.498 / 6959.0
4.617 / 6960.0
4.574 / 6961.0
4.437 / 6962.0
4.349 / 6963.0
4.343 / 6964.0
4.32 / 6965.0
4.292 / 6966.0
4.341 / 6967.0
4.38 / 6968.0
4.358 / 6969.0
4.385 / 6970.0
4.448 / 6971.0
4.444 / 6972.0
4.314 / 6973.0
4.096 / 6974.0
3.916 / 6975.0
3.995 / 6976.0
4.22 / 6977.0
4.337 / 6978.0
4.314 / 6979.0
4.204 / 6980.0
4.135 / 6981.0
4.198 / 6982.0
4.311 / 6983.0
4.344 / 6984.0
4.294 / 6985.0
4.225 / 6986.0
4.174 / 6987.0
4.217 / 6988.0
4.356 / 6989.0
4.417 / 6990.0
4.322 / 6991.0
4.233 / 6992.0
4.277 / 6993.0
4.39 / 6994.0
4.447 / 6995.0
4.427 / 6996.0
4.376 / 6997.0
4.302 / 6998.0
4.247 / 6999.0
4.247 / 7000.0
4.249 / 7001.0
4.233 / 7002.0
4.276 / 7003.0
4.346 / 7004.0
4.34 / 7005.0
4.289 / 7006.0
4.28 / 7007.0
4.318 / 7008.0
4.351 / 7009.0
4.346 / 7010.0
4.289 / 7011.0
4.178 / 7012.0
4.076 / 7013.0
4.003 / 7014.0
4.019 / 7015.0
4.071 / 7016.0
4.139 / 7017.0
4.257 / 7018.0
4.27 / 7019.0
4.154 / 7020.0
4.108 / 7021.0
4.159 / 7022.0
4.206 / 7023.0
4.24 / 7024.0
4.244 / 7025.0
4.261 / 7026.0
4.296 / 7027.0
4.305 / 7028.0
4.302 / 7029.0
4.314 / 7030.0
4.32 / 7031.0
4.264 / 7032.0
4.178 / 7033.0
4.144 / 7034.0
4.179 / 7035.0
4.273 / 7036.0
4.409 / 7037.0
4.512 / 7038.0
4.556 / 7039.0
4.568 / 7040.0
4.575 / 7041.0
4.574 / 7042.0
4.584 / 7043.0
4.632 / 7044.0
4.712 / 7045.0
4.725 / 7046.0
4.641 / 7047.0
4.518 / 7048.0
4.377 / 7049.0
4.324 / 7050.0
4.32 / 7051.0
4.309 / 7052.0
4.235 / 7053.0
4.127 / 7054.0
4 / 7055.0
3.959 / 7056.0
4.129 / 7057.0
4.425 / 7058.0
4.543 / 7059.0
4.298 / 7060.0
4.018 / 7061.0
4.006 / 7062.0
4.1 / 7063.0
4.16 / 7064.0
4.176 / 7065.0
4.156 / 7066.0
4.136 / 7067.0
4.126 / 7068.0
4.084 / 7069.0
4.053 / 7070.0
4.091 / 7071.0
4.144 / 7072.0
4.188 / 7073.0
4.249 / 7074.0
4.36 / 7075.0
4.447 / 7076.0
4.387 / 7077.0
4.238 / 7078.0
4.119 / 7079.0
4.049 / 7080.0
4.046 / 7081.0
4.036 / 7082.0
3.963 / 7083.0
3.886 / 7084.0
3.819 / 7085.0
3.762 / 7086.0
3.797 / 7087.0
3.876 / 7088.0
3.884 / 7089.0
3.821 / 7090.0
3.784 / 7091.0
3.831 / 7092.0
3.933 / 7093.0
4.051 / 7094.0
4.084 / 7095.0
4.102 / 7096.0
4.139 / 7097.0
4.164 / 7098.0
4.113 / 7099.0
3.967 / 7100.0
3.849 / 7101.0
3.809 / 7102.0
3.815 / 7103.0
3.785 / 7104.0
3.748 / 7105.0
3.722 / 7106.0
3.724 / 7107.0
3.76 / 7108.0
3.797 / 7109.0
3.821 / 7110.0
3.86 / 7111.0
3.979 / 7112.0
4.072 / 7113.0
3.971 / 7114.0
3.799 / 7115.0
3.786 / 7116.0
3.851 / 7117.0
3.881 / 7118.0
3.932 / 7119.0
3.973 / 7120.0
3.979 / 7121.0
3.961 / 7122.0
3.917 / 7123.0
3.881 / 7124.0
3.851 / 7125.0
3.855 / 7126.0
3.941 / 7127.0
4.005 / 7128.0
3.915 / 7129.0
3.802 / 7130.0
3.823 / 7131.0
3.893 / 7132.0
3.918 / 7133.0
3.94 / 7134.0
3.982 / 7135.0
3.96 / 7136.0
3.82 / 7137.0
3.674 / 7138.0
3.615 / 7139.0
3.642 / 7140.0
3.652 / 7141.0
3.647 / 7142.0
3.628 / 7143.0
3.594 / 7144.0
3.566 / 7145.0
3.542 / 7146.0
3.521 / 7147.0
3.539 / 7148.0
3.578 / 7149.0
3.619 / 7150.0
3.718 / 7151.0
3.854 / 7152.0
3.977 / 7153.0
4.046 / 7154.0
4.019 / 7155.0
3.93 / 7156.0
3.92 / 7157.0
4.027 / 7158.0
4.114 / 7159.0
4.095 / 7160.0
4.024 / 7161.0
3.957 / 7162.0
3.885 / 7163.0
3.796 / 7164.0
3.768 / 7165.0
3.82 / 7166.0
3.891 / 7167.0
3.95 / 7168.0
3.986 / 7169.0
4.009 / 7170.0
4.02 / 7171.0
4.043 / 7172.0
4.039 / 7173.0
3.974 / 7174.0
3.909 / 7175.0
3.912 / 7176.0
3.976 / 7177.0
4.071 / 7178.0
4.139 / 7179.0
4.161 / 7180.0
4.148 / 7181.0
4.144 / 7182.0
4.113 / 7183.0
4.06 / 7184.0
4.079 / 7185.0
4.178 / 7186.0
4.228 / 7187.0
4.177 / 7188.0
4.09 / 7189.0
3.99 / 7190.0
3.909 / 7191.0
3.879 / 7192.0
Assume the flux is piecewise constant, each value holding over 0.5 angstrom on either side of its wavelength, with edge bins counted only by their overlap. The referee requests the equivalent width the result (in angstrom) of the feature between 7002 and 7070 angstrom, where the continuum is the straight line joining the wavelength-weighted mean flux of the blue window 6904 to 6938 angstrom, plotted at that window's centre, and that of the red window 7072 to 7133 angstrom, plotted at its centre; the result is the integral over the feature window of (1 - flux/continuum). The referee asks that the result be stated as -3.2 angstrom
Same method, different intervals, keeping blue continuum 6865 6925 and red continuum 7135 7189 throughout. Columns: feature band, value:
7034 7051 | -1.7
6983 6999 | -0.6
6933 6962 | -1.1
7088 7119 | 0.7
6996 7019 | -0.6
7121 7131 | 0.1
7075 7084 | -0.3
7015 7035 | -0.6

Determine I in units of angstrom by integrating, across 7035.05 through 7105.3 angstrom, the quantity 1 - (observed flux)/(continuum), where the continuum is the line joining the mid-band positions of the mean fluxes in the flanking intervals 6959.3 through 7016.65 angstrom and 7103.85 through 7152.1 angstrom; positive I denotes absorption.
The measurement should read -2.9 angstrom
